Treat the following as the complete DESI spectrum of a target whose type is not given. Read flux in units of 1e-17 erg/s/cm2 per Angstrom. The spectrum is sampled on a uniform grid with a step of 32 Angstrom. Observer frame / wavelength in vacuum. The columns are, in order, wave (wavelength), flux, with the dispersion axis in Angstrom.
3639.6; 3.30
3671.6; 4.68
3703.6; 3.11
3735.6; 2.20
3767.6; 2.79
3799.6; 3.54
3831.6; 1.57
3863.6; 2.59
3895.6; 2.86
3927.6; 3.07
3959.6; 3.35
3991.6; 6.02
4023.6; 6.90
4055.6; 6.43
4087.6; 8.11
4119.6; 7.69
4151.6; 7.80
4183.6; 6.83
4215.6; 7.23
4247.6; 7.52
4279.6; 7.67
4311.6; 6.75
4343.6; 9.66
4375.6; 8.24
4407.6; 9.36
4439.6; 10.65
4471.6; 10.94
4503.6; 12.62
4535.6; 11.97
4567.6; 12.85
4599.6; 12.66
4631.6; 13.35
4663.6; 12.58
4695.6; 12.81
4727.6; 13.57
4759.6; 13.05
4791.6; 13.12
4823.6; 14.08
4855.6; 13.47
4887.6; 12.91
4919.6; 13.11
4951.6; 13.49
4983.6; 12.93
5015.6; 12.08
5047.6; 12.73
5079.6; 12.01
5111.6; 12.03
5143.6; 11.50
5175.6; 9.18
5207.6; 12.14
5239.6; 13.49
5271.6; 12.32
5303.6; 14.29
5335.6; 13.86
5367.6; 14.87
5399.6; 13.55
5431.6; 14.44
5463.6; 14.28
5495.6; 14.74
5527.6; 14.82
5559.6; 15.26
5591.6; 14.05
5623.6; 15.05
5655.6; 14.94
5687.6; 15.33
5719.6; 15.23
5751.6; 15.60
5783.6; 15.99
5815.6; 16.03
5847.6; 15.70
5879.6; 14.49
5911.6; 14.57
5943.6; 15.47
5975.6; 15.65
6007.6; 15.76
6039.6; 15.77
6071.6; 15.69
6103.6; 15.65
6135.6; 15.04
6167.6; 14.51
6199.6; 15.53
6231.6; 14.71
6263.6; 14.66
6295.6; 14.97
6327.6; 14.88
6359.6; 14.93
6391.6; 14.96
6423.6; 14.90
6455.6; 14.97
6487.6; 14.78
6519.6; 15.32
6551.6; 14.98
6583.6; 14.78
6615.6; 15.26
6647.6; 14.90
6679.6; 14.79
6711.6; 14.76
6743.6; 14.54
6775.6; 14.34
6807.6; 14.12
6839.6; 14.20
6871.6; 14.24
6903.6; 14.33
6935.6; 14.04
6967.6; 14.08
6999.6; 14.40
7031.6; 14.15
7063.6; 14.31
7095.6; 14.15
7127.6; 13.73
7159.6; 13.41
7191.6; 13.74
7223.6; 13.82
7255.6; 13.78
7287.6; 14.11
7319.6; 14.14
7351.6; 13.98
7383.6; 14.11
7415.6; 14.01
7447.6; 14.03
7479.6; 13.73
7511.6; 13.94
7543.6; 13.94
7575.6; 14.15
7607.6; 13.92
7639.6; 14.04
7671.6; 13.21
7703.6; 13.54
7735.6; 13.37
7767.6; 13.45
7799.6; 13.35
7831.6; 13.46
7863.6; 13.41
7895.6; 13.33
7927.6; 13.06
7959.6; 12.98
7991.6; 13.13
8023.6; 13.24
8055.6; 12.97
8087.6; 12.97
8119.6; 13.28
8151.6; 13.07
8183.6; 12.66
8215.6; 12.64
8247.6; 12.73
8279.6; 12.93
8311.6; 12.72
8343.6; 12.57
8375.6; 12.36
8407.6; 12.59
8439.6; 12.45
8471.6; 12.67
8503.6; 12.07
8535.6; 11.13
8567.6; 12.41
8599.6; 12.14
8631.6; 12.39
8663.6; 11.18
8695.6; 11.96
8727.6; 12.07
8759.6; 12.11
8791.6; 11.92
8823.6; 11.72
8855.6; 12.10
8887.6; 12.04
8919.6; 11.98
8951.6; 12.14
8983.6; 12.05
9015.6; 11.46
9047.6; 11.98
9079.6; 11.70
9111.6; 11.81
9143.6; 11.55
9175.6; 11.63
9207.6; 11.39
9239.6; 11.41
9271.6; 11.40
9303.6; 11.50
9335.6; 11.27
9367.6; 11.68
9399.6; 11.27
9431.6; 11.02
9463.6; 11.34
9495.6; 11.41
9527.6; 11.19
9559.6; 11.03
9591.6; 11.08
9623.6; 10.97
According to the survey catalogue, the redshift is 0.000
